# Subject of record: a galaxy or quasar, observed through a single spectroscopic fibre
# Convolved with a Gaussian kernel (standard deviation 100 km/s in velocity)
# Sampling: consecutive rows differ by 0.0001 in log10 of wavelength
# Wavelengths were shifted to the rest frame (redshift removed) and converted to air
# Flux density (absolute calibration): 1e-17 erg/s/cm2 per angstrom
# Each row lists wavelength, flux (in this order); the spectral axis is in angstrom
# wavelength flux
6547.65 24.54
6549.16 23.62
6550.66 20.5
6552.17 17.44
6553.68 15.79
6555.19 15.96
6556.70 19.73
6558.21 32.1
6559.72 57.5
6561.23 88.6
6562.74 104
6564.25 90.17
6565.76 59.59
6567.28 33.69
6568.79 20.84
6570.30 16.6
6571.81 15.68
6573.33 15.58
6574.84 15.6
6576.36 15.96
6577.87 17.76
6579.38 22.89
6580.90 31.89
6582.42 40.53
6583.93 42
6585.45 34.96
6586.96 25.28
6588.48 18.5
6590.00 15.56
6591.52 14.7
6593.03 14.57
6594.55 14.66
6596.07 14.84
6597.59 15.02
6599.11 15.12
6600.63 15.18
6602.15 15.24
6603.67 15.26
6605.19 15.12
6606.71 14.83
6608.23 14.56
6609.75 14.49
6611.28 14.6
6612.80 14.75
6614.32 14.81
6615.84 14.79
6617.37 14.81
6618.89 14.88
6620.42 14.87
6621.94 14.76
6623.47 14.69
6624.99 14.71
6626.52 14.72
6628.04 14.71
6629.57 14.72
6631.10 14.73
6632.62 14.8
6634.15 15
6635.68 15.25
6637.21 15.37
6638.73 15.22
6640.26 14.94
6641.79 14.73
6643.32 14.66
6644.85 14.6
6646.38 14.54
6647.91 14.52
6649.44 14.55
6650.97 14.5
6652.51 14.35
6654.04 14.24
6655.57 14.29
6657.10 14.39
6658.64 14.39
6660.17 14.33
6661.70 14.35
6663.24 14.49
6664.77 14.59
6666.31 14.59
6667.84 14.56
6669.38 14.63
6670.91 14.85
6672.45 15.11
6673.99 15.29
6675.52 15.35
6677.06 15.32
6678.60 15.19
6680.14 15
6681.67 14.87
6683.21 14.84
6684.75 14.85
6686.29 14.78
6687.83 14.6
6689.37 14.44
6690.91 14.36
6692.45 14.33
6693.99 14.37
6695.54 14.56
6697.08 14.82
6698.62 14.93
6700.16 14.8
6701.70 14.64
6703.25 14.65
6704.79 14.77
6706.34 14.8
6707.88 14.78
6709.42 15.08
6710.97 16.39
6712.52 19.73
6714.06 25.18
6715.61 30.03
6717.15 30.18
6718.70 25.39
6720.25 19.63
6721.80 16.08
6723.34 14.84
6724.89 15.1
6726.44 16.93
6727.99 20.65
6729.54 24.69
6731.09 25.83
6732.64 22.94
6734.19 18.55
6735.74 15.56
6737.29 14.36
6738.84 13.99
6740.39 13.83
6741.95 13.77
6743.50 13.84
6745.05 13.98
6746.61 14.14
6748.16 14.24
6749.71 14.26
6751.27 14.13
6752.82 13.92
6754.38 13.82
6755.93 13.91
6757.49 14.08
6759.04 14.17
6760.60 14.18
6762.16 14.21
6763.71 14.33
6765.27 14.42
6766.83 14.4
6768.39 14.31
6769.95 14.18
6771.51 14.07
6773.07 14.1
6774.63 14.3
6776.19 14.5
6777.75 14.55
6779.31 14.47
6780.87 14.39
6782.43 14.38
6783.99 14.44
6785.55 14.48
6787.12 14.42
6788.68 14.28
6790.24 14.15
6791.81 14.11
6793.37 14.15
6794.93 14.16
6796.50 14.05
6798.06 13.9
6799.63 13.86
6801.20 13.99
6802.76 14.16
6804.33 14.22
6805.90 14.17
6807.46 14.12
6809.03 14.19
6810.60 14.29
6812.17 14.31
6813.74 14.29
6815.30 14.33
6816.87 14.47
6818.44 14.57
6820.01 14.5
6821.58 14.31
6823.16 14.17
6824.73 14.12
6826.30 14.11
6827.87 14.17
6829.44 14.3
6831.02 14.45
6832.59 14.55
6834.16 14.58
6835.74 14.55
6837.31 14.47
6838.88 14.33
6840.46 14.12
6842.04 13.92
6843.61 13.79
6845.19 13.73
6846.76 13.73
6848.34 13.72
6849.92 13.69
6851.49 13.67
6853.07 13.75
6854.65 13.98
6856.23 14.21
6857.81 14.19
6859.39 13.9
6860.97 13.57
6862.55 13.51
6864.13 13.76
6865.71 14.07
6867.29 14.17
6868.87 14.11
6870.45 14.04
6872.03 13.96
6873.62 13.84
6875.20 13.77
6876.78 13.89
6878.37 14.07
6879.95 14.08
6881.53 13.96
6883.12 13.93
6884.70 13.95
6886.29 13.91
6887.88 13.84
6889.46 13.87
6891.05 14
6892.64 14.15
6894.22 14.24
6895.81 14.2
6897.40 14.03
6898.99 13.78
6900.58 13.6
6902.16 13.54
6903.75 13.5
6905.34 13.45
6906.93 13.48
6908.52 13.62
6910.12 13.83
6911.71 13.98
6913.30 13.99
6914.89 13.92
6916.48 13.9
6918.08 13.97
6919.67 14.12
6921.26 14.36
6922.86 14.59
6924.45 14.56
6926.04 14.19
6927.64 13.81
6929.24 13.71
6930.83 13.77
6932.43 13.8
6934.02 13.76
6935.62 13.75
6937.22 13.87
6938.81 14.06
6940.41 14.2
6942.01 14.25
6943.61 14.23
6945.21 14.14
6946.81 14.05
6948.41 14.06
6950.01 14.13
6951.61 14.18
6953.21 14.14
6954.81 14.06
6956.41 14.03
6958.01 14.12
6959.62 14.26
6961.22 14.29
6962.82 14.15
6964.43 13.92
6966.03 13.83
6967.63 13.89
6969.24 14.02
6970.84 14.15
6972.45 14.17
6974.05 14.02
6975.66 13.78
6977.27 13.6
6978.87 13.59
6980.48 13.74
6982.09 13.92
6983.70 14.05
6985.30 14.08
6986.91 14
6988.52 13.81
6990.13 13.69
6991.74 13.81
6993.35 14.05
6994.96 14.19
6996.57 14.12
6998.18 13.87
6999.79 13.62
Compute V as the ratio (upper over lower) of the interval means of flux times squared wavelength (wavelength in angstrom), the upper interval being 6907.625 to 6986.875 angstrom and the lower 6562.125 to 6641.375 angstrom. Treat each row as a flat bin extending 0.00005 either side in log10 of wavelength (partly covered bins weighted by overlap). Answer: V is 0.72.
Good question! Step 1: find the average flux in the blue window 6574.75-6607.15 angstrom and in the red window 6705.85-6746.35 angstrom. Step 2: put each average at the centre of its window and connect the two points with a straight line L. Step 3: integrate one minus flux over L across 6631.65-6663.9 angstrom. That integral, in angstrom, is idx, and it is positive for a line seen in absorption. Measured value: 8.24 angstrom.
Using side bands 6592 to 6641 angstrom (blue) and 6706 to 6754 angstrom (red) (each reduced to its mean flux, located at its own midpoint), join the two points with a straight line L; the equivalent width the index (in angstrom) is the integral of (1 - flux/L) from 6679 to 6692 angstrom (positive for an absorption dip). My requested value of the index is 1.6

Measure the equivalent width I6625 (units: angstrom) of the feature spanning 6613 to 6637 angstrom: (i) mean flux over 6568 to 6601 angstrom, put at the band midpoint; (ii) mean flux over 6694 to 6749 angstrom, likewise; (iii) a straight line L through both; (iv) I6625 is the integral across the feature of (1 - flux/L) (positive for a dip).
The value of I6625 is 6.0 angstrom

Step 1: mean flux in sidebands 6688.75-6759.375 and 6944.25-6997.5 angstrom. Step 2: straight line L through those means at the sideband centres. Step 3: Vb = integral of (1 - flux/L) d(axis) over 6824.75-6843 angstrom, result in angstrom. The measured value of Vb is 1.5 angstrom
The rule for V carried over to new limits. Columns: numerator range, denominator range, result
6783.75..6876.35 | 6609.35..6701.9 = 1.01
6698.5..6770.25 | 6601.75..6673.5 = 1.17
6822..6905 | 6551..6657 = 0.69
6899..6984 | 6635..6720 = 0.95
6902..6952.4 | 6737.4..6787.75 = 1.03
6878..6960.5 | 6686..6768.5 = 0.90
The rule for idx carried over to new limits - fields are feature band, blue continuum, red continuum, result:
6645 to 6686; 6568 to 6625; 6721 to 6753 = 6.3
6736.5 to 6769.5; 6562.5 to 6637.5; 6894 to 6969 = 7.1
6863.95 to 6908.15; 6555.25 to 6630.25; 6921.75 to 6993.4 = 6.1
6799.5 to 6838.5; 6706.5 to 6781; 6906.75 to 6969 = 3.3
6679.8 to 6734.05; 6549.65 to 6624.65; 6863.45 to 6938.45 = 7.9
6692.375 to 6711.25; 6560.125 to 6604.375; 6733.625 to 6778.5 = 4.3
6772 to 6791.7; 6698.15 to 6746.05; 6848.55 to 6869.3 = 2.3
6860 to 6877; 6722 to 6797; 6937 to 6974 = 0.8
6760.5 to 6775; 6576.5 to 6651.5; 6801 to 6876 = 0.8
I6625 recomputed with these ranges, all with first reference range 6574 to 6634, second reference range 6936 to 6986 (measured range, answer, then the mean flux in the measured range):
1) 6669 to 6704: 4.39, 14.8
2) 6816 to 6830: 1.07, 14.3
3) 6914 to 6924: 0.22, 14.2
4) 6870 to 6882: 0.79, 14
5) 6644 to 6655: 1.81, 14.5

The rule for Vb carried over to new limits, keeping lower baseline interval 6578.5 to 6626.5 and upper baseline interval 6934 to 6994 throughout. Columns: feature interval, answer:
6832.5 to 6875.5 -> 3.81 angstrom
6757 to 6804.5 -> 5.83 angstrom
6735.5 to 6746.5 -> 1.71 angstrom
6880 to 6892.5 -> 0.84 angstrom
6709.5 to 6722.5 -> -4.14 angstrom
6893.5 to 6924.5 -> 1.58 angstrom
